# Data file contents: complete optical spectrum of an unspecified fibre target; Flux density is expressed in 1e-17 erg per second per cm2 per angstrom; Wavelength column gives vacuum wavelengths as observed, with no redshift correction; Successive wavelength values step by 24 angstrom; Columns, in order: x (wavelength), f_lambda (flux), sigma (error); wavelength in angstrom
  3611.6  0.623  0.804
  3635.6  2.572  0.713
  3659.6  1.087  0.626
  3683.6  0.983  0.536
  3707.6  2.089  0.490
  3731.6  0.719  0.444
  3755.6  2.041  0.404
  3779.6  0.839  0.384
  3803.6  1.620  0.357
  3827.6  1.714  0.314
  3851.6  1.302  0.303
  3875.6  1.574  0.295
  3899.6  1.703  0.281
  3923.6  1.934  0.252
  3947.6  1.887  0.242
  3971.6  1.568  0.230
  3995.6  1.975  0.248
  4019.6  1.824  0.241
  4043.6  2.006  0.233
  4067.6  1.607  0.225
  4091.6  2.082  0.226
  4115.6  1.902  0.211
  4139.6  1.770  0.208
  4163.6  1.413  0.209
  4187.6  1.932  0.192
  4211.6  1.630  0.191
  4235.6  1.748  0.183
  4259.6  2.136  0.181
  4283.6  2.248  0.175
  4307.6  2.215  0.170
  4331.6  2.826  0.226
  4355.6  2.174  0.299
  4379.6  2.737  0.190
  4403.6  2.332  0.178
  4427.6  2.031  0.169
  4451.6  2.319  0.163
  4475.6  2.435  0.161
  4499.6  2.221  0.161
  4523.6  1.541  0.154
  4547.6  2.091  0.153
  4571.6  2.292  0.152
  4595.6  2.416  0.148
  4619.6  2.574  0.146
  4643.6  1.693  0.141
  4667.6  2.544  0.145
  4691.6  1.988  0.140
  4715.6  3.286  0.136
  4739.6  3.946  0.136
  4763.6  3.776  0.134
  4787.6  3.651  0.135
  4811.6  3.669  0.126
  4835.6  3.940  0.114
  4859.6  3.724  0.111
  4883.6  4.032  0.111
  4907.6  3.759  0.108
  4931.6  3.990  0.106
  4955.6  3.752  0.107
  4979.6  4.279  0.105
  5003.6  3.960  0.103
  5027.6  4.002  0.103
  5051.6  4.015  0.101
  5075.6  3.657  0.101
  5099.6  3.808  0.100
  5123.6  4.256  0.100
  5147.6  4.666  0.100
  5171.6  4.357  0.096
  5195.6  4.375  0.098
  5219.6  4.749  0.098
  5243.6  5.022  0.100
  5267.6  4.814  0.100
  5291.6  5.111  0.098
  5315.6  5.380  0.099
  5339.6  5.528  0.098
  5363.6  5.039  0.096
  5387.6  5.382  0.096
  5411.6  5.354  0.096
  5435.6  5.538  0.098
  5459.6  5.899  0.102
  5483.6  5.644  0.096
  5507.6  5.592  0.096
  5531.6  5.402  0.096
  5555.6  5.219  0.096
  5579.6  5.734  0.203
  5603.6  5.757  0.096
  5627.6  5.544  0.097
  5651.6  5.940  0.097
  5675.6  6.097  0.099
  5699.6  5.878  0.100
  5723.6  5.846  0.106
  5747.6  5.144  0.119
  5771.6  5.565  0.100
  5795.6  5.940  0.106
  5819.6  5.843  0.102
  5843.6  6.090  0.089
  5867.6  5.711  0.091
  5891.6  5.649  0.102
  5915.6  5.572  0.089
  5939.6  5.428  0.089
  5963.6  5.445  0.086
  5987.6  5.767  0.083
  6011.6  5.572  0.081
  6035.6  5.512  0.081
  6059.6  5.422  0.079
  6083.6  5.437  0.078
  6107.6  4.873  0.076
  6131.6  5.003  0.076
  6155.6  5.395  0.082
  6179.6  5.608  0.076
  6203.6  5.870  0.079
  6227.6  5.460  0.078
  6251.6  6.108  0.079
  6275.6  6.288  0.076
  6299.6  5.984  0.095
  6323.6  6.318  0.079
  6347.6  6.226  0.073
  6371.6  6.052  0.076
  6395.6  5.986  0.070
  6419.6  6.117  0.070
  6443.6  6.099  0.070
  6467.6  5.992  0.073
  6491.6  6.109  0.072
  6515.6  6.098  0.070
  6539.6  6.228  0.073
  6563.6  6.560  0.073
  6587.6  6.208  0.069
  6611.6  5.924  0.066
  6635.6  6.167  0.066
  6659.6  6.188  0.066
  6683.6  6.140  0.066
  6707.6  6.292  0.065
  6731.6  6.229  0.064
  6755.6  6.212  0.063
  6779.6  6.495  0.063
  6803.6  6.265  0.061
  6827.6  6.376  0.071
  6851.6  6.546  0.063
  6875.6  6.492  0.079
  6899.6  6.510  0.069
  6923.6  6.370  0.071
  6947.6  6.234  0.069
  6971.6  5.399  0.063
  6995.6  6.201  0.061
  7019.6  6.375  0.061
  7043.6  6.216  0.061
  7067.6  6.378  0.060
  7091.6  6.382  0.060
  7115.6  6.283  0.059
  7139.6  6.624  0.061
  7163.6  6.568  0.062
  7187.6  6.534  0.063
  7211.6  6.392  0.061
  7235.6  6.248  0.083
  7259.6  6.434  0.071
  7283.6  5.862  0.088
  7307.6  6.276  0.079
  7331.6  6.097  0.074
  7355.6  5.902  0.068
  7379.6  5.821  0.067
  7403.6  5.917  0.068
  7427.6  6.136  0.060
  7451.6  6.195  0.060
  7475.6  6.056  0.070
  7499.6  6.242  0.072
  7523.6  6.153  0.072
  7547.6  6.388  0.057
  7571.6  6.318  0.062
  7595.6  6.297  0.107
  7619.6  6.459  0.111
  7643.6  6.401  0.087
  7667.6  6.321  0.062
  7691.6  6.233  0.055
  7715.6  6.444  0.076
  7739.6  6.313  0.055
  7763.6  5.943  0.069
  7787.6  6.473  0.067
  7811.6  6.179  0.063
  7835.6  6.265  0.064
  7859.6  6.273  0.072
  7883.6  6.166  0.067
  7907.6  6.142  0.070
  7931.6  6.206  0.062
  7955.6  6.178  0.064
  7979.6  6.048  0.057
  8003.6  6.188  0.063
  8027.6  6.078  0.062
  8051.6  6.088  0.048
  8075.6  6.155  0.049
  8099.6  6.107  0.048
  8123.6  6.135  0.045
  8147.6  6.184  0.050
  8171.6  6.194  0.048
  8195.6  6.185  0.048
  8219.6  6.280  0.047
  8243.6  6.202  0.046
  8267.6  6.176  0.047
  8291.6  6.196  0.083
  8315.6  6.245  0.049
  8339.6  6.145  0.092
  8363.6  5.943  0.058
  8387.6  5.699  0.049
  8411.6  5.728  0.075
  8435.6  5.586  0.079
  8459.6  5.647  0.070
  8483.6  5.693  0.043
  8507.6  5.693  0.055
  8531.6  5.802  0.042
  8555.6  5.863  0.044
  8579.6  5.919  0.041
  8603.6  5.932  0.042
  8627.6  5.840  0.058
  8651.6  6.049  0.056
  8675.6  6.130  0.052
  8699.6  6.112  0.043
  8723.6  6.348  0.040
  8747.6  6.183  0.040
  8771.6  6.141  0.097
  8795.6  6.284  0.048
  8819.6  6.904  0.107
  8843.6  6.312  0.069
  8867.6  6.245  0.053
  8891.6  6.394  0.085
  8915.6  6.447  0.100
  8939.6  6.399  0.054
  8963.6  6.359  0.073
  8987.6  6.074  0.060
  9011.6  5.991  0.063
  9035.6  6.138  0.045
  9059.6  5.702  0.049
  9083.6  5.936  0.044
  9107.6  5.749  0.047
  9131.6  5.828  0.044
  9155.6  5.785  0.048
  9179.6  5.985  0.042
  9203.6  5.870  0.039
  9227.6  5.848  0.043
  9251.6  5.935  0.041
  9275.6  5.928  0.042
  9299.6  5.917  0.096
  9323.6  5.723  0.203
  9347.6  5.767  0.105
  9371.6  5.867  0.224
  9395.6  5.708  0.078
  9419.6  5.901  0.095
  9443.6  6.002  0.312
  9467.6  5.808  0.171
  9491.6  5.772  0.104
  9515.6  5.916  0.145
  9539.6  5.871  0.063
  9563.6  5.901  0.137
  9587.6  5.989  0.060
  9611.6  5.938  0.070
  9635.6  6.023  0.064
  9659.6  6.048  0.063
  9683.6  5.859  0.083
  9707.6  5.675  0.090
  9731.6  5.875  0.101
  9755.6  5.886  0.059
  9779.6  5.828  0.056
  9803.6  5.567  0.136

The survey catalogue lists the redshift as 0.182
